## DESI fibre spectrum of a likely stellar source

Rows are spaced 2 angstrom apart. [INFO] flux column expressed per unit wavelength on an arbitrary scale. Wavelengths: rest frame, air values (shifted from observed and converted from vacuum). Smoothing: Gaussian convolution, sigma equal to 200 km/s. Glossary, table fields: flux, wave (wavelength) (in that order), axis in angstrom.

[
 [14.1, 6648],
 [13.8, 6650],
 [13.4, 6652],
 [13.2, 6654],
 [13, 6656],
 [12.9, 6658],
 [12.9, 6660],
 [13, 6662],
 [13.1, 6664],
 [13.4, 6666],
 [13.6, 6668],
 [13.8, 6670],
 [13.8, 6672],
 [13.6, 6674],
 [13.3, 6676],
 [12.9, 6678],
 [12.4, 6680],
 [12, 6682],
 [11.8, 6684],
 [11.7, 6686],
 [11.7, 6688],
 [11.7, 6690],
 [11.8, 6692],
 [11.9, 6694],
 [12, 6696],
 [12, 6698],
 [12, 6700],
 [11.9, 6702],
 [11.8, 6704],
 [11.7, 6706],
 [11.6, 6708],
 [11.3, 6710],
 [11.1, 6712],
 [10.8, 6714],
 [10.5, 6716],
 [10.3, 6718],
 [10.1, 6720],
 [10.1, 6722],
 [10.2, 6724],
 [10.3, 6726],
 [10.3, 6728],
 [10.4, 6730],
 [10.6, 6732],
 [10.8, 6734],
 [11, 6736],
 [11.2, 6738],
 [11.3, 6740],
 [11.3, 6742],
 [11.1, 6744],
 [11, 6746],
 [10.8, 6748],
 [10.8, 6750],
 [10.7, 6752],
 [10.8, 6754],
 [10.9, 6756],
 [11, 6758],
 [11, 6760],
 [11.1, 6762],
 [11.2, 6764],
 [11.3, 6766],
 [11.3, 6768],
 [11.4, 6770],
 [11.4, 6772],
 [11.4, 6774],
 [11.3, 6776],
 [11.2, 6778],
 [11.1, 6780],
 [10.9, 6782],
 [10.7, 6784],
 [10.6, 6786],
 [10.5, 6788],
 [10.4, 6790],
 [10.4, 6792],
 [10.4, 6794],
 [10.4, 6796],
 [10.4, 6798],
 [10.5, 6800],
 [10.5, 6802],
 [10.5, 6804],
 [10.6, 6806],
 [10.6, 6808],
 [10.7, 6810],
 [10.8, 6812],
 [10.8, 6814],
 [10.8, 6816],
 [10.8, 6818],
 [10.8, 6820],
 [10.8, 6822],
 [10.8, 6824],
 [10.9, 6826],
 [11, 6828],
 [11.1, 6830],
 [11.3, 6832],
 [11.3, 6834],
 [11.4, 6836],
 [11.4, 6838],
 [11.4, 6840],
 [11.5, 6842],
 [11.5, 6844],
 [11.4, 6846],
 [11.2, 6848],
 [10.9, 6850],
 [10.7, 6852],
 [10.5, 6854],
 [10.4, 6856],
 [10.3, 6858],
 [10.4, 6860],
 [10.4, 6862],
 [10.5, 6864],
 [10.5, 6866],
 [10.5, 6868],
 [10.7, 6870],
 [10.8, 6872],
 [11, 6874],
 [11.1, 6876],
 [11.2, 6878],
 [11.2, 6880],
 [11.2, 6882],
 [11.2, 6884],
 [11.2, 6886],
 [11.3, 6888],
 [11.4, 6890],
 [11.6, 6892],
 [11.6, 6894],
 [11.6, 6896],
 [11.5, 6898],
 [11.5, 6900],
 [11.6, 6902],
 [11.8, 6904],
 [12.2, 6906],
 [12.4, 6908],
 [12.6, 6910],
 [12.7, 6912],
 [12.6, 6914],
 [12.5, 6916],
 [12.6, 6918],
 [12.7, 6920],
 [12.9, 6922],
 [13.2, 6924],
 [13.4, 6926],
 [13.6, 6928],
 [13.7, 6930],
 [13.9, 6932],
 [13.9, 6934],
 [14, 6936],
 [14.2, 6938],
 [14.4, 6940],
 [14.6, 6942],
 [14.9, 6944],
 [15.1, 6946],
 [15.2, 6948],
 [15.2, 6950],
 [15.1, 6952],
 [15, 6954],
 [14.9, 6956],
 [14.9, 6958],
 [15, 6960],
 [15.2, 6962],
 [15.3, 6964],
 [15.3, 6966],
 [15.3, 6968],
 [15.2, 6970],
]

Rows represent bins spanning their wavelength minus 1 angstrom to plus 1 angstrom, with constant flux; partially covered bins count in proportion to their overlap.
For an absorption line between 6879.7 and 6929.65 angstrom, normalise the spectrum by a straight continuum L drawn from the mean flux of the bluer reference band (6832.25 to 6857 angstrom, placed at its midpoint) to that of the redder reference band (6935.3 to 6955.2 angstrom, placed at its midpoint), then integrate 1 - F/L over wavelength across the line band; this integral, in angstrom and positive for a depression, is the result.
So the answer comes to 4.5 angstrom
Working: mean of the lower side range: 11.1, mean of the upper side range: 14.8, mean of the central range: 12.1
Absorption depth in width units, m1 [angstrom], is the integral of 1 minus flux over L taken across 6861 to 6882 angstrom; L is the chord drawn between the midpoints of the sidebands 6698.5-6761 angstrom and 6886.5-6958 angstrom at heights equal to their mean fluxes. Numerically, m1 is 3.0 angstrom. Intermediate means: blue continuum 10.9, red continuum 13.2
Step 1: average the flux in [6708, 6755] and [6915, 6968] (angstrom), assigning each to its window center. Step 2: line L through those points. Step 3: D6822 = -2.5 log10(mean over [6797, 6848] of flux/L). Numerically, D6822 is 0.12 mag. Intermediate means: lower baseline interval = 10.7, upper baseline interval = 14.3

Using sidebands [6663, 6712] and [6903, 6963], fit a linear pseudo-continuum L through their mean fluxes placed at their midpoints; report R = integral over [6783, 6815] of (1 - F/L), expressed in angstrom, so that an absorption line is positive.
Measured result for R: 6.1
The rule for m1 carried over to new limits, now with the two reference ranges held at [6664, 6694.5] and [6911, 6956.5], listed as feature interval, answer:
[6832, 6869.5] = 7.2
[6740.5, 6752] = 1.8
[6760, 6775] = 2.1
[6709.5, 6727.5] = 3.3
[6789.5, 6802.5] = 2.8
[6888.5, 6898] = 1.5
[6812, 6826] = 2.7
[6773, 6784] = 1.7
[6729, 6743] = 2.2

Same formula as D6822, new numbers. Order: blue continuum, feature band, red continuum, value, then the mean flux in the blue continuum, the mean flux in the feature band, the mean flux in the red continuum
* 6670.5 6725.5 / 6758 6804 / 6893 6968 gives 0.141 mag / 11.7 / 10.9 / 13.6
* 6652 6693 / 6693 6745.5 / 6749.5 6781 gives 0.084 mag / 12.8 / 11.1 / 11.1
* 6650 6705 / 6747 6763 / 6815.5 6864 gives 0.090 mag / 12.6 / 10.9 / 11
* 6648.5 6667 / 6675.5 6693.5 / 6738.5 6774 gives 0.047 mag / 13.2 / 12.1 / 11.1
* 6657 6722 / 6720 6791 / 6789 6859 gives 0.057 mag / 12.1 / 10.9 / 10.8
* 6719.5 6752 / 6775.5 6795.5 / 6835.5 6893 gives 0.009 mag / 10.7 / 10.7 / 11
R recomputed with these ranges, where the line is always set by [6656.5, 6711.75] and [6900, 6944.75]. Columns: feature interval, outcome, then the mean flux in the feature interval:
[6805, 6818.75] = 2.2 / 10.7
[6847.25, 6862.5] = 2.8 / 10.6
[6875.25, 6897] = 2.9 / 11.3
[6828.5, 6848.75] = 2.4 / 11.3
